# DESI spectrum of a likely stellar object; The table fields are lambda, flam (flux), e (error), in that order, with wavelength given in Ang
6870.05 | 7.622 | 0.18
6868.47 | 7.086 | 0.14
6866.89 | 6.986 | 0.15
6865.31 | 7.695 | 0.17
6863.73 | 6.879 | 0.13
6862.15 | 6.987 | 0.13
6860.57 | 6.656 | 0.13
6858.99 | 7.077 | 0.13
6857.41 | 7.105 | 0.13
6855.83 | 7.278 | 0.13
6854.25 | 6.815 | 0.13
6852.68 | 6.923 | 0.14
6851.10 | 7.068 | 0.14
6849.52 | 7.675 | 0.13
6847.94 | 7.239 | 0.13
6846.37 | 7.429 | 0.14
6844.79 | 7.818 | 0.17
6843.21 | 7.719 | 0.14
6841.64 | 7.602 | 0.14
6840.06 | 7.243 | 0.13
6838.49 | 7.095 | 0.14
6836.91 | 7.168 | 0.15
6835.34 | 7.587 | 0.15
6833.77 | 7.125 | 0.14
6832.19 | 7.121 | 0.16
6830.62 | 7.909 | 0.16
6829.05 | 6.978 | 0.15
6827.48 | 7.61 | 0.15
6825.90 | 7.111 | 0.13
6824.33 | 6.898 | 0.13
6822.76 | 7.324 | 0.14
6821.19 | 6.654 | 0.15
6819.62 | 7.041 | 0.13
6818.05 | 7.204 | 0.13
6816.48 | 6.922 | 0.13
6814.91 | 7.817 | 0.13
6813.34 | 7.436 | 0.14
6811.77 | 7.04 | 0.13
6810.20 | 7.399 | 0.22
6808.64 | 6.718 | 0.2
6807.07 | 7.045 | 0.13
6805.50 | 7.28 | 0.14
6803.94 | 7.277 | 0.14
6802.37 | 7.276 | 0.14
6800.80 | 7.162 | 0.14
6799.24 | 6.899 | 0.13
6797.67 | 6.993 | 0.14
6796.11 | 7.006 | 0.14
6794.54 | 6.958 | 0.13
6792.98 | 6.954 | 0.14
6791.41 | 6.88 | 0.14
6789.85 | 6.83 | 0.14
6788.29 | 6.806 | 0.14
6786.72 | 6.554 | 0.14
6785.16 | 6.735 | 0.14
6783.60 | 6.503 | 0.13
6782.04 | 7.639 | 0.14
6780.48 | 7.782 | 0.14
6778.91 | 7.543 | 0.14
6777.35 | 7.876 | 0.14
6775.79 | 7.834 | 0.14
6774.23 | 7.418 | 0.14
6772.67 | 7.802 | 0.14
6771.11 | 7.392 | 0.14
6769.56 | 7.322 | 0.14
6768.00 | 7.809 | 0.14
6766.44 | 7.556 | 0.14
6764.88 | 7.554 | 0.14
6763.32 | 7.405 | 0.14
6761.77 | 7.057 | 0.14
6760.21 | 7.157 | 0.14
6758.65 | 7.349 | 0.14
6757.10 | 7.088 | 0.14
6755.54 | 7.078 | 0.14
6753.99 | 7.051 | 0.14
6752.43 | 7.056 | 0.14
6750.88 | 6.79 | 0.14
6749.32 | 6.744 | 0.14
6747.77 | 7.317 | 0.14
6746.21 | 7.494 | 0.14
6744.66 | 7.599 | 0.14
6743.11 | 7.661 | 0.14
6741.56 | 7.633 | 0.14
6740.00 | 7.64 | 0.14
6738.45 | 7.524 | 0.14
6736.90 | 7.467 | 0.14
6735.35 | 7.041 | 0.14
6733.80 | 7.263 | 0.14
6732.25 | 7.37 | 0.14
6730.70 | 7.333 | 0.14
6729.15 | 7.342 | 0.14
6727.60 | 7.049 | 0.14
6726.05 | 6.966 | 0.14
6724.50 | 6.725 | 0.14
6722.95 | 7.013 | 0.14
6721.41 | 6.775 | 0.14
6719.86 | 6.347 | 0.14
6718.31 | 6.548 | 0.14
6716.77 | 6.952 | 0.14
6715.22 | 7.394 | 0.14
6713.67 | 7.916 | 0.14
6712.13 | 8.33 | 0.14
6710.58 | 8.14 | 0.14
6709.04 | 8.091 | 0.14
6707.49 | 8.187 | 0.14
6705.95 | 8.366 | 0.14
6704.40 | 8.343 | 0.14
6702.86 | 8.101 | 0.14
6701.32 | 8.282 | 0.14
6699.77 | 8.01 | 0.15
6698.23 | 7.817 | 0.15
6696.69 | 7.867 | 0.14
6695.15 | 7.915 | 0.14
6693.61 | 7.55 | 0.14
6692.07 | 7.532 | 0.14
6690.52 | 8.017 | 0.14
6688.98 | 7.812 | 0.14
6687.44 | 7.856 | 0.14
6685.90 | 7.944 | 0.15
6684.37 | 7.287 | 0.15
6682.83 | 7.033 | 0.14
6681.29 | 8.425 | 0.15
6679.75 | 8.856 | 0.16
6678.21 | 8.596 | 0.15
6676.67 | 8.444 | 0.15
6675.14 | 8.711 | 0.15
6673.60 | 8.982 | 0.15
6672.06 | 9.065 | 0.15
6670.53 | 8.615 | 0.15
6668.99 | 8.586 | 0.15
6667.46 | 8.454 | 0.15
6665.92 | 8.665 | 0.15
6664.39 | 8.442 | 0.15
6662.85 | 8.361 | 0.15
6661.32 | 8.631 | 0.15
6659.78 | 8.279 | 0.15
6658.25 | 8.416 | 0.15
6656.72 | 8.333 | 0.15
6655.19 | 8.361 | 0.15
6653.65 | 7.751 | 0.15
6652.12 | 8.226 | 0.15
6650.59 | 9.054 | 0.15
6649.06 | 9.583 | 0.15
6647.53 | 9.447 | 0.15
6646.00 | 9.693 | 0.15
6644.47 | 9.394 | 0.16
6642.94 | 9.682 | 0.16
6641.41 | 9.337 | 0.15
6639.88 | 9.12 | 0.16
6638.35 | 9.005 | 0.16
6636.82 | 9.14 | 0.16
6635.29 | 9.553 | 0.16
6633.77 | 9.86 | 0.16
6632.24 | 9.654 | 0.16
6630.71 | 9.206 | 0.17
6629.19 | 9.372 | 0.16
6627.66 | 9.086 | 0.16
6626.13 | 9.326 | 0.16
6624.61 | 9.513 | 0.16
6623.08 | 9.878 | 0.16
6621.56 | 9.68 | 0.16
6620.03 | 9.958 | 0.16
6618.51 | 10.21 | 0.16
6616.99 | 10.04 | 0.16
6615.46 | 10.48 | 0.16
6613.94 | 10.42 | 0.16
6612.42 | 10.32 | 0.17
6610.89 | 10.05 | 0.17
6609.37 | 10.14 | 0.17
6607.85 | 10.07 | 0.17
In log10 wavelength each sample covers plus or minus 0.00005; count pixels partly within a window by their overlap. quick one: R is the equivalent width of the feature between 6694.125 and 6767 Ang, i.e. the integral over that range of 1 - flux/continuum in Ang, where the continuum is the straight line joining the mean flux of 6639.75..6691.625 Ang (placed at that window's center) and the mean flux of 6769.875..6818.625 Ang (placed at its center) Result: 4.0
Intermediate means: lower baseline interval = 8.56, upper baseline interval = 7.19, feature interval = 7.44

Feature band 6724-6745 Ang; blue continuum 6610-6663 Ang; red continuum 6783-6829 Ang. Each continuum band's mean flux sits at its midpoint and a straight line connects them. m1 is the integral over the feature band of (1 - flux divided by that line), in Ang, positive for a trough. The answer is 1.8 Ang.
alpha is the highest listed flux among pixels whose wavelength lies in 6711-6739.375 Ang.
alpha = 8.33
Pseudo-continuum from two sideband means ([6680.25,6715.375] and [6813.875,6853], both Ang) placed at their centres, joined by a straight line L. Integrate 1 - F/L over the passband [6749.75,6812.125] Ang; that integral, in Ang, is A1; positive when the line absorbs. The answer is 2.89 Ang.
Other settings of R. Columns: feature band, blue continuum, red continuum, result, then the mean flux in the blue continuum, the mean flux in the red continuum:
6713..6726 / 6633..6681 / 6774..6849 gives 2.0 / 8.85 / 7.22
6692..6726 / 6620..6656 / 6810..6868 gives 3.7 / 9.27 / 7.23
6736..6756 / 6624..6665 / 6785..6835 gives 1.4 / 9.03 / 7.1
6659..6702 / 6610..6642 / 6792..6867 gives 3.8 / 9.68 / 7.19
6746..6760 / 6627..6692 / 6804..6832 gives 1.3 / 8.71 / 7.2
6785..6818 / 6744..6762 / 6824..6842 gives 0.8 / 7.15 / 7.29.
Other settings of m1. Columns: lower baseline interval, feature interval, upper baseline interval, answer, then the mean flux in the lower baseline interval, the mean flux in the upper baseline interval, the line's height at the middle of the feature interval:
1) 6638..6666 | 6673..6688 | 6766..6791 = 0.5 Ang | 8.83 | 7.33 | 8.49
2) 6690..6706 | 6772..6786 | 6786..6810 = -0.5 Ang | 7.96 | 6.99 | 7.17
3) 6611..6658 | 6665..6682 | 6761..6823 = 0.4 Ang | 9.42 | 7.22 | 8.87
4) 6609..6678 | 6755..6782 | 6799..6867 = 1.4 Ang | 9.2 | 7.22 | 7.89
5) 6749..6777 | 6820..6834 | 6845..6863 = 0.0 Ang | 7.32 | 7.14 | 7.19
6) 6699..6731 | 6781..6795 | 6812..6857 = 0.9 Ang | 7.54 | 7.27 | 7.38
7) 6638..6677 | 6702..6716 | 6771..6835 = 0.2 Ang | 8.8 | 7.19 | 8.23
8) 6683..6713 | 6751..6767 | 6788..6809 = 0.4 Ang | 7.95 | 7.02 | 7.39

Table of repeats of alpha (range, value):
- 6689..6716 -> 8.366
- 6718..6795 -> 7.876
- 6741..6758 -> 7.661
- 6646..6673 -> 9.693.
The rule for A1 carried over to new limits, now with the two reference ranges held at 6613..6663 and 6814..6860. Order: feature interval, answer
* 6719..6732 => 2.2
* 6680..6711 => 2.7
